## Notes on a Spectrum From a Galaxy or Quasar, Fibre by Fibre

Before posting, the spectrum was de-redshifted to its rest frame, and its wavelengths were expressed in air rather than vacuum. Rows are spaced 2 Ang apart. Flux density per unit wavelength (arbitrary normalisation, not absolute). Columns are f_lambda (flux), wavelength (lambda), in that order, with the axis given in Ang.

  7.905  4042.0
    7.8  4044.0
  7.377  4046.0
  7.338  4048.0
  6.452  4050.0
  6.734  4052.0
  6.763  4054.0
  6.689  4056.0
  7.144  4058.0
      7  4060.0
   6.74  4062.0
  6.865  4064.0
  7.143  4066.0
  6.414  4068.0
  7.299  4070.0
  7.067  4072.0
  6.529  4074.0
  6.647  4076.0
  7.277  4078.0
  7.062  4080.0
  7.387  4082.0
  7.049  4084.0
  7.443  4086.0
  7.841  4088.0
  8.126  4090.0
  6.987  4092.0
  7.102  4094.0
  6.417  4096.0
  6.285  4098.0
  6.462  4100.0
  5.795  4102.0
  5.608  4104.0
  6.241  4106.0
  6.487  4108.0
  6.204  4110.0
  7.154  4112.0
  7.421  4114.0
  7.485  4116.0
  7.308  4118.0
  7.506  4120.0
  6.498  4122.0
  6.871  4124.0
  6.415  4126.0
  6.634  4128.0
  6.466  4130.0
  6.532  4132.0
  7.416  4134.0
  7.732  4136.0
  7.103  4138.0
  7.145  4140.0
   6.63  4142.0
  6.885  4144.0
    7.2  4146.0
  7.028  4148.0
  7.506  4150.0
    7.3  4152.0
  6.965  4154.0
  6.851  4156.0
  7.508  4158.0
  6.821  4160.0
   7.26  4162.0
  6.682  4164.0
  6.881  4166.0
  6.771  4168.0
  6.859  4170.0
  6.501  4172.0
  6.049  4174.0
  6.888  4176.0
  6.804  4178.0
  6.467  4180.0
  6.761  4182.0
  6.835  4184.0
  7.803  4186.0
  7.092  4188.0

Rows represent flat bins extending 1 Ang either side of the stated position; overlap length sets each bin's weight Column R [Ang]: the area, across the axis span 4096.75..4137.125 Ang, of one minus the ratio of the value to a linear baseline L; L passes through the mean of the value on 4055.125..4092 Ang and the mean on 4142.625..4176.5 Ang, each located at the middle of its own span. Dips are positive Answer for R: 1.7 Ang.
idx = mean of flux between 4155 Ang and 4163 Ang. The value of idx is 7.11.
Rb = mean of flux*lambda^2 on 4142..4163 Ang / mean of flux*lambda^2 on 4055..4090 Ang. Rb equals 1.0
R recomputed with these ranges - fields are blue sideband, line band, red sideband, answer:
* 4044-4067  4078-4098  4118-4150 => -0.7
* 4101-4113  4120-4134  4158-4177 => -0.6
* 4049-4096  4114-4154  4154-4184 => -0.9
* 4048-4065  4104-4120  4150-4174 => 0.1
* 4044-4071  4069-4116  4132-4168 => 0.8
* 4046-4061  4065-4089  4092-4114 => -1.5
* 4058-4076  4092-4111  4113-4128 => 1.8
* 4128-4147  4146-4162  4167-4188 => -0.6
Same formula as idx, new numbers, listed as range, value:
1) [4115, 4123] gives 7.2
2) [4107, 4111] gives 6.35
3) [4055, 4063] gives 6.89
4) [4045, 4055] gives 6.93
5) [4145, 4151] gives 7.24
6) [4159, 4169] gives 6.88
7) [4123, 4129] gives 6.64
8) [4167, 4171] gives 6.81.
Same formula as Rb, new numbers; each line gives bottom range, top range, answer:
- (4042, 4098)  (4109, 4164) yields 1.03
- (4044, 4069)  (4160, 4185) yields 1.03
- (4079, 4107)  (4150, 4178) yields 1.04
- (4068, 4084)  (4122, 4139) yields 1.01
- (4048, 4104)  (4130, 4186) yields 1.05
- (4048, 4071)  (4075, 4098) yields 1.06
